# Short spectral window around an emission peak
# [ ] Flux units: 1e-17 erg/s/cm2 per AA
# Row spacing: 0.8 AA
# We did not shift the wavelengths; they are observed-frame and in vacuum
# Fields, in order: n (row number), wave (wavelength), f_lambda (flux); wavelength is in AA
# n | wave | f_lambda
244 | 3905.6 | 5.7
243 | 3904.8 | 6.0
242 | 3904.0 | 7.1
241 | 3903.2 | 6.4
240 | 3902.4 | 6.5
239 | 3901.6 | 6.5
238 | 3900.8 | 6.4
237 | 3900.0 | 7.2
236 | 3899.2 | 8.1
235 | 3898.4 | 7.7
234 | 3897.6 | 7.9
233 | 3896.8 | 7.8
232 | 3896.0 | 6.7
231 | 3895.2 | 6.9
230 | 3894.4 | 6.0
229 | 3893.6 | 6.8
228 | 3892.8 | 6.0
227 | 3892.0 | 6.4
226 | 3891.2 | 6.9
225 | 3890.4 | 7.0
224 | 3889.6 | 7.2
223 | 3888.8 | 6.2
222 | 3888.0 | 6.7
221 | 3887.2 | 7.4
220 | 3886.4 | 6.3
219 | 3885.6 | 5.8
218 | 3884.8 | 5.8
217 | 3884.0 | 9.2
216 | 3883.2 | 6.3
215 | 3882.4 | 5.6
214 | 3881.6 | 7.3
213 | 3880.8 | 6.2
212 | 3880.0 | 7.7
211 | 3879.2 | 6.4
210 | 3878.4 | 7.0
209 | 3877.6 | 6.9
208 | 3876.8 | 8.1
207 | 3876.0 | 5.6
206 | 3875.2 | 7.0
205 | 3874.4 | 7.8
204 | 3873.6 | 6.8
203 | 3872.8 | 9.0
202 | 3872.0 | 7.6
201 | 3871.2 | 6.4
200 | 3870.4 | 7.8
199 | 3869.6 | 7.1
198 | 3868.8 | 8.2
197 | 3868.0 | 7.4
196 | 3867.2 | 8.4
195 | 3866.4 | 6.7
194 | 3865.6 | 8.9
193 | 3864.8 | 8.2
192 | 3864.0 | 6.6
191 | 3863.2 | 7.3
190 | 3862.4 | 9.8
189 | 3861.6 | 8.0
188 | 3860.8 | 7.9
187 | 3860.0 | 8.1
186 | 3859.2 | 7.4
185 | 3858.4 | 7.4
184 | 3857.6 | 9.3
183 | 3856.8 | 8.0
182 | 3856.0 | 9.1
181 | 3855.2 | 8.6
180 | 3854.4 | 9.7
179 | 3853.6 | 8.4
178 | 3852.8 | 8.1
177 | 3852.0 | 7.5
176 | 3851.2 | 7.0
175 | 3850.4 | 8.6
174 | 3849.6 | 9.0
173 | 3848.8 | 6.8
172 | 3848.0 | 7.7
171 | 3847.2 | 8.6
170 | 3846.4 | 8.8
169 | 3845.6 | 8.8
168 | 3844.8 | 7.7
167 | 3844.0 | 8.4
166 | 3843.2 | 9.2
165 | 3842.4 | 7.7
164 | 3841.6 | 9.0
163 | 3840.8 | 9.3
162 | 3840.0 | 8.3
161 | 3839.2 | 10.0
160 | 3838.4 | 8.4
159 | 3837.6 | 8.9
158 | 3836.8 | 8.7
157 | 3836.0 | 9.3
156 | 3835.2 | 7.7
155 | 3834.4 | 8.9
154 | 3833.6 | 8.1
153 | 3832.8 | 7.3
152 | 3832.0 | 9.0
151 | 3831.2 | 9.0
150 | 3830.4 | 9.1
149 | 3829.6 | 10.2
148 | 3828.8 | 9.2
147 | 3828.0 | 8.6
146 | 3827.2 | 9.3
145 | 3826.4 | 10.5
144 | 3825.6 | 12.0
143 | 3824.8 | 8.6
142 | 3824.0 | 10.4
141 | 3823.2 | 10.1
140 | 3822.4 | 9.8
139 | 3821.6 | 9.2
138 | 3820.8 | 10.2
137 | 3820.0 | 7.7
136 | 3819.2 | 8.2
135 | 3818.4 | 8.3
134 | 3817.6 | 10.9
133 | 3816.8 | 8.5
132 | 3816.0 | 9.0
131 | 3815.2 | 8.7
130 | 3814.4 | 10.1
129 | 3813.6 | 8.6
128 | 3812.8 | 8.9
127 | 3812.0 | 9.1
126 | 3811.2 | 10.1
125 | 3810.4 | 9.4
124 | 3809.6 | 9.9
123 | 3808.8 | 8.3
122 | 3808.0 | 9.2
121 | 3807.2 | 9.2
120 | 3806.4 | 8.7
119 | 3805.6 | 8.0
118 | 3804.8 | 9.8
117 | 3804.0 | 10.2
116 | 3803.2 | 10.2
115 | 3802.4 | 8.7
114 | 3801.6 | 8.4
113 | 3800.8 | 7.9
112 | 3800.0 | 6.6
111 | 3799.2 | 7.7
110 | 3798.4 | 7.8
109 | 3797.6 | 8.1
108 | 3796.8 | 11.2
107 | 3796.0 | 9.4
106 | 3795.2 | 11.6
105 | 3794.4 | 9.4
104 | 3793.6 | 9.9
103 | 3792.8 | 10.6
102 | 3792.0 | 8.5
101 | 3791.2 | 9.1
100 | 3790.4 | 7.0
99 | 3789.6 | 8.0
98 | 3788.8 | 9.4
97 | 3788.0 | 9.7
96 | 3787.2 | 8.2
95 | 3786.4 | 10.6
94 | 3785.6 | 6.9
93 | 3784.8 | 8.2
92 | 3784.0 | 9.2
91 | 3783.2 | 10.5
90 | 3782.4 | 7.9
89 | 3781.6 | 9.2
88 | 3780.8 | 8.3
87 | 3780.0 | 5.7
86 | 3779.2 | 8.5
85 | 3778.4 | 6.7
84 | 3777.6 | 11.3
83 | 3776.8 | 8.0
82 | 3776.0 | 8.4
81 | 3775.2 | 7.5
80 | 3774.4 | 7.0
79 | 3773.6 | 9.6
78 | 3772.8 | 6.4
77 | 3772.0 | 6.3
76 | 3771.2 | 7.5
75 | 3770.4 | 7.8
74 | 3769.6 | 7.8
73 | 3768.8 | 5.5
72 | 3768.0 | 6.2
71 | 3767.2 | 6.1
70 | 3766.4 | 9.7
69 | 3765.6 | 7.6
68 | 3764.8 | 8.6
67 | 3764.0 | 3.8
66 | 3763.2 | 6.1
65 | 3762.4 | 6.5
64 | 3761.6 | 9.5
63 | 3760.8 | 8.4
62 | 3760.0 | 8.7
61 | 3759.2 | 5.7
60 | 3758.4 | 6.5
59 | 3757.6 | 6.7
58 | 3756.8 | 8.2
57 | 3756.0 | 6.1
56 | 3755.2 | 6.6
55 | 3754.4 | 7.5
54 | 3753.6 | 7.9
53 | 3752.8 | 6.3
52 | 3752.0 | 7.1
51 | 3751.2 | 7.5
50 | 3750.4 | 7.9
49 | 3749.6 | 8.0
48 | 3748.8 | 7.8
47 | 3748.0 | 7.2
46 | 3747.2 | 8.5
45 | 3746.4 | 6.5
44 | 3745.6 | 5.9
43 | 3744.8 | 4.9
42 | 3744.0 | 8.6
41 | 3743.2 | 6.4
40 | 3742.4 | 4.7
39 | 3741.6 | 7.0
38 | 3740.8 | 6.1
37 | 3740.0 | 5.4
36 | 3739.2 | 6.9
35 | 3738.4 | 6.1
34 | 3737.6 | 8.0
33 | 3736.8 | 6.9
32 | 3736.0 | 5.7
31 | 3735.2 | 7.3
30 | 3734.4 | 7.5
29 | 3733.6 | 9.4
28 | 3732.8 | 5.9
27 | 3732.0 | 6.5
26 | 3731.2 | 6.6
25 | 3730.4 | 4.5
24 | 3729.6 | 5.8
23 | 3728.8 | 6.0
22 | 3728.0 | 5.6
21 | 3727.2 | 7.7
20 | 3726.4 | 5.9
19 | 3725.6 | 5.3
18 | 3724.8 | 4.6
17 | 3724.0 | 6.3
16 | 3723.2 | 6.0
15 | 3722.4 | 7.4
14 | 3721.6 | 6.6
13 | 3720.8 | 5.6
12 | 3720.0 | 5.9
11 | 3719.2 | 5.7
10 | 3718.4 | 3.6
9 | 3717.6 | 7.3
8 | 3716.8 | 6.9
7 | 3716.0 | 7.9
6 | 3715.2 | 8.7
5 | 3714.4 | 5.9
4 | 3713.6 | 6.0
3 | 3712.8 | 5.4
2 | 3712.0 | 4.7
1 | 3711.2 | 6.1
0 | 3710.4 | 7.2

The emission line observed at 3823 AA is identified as C IV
